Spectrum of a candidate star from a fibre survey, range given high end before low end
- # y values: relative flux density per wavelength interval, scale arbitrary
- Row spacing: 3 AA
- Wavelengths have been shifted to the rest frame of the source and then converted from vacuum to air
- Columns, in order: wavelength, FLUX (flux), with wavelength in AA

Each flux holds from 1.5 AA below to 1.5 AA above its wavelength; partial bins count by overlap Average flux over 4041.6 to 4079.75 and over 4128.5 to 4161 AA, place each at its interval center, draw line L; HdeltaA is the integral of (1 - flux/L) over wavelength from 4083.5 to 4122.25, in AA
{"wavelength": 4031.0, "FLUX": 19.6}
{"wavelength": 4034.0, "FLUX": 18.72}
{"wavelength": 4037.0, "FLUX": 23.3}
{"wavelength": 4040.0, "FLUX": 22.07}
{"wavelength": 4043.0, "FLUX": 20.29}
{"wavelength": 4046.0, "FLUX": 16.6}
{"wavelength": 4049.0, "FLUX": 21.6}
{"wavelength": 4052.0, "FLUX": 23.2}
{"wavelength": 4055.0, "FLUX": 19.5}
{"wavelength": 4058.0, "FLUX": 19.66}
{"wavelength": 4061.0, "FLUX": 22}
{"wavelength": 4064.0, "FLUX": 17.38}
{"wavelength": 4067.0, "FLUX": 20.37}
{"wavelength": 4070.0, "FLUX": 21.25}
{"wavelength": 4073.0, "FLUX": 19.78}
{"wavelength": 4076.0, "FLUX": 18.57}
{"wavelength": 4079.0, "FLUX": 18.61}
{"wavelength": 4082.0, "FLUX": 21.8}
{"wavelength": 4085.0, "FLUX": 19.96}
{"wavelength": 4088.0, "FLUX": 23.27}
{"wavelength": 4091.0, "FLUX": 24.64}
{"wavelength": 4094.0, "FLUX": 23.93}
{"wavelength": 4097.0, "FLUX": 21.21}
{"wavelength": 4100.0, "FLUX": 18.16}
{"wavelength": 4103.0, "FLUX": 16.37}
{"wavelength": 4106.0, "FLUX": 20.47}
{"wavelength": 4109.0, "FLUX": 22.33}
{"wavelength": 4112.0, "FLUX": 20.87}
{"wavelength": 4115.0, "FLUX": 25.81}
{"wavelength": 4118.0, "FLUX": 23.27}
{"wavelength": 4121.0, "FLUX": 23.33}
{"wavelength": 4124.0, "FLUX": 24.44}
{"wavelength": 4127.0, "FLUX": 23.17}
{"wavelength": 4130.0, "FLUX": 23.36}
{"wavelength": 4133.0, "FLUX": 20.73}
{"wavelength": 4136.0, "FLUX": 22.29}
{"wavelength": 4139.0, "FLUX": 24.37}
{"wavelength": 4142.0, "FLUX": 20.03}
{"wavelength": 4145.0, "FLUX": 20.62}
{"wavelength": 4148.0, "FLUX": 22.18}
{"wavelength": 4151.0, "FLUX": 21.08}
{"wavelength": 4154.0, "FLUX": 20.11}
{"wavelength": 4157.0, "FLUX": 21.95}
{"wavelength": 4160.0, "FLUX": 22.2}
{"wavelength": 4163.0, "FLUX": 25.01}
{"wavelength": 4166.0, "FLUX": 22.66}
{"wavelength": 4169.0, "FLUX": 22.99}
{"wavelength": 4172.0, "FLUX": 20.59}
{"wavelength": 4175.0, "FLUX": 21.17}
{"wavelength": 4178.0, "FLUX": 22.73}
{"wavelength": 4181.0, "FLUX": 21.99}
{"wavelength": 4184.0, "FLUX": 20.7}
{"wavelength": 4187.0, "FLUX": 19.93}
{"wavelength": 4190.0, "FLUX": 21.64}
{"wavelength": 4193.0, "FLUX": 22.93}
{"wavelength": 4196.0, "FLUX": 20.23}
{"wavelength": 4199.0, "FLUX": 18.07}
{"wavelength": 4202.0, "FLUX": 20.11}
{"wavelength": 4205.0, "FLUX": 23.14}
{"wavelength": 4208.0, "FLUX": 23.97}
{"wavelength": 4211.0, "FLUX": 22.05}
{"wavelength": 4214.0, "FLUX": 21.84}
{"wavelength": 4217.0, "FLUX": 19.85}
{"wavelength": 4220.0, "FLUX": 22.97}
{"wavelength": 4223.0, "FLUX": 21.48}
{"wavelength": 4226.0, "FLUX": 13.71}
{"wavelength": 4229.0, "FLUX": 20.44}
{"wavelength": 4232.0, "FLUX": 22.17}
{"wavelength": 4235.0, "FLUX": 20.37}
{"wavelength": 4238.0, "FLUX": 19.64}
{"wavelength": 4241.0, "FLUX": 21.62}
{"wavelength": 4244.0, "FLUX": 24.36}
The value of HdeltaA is -1.8 AA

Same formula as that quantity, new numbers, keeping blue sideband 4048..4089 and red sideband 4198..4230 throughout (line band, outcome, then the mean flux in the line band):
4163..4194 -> -1.8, 21.9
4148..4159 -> -0.3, 21.3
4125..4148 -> -1.7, 22.1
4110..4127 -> -2.4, 23.5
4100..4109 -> 0.7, 19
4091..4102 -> -0.5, 21.4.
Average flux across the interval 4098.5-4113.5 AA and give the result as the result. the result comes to 19.6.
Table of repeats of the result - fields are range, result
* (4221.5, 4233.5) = 19.4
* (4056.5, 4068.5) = 19.9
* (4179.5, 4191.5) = 21.1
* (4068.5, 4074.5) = 20.5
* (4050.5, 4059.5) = 20.8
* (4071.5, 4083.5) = 19.7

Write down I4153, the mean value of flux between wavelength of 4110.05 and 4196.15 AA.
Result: 22.2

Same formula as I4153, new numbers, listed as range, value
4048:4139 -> 21.4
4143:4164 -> 21.8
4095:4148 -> 21.8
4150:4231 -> 21.3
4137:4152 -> 21.7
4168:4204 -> 21.1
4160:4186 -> 22.2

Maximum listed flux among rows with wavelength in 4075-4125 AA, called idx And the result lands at 25.81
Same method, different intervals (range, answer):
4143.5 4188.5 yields 25.01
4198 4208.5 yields 23.97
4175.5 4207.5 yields 23.14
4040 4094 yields 24.64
